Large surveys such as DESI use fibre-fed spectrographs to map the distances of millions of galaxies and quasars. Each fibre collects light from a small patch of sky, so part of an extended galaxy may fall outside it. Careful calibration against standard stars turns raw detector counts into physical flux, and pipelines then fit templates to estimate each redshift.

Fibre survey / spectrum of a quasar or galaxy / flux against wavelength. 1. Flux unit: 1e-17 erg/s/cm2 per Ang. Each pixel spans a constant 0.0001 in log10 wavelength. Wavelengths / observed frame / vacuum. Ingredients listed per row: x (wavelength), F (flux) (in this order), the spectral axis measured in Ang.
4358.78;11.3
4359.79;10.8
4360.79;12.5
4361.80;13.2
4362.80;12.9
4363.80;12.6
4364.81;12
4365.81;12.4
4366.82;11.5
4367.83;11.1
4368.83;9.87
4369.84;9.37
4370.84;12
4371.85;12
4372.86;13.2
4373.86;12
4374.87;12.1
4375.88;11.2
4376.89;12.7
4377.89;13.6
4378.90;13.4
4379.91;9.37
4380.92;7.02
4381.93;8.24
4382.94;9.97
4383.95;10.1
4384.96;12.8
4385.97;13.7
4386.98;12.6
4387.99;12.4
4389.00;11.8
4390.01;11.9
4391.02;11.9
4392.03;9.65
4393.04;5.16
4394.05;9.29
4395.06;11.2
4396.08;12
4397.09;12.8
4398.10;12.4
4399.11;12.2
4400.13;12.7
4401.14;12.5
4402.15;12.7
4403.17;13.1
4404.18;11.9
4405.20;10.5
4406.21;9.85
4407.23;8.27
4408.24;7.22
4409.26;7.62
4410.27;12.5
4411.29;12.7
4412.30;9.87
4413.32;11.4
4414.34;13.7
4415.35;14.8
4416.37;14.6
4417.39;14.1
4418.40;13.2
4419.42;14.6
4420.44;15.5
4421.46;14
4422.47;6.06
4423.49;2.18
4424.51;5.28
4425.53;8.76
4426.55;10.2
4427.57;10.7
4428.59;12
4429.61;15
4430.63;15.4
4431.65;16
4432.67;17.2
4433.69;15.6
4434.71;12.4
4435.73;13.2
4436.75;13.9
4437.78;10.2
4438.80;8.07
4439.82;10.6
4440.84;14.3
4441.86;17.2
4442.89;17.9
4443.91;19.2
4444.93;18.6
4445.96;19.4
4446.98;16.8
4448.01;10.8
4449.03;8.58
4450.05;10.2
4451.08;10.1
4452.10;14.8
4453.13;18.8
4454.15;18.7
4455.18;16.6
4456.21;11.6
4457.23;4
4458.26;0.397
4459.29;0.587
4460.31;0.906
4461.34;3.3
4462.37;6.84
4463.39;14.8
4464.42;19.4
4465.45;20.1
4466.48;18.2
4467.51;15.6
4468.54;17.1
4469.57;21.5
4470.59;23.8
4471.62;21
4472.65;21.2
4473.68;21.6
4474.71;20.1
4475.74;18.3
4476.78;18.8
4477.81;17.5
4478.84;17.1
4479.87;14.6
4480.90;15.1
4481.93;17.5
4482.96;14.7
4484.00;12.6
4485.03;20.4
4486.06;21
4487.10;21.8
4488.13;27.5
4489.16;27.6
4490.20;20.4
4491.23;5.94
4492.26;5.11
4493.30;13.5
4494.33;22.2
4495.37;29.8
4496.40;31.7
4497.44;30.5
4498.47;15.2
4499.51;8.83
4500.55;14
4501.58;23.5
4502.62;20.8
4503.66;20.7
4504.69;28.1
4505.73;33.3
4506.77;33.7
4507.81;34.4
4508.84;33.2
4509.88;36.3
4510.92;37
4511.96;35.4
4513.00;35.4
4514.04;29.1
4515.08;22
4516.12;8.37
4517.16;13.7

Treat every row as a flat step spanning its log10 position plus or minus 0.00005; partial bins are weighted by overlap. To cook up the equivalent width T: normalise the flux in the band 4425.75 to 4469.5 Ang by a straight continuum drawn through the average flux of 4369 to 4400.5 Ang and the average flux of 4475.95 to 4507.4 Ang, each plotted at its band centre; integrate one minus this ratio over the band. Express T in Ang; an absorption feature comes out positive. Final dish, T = 9.0 Ang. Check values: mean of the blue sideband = 11.3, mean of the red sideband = 20.1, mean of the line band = 13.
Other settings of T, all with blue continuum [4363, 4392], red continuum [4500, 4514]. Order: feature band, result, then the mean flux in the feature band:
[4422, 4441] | 7.7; 11.4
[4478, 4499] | 6.1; 19.2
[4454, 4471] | 8.1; 12.4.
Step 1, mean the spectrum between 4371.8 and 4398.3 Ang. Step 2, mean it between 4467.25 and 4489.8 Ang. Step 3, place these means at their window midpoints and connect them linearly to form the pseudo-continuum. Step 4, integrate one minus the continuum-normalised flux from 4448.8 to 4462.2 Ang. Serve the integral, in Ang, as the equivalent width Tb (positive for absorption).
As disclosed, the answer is 6.4 Ang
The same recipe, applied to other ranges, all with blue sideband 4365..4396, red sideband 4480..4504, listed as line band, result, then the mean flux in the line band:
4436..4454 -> 1.8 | 14.2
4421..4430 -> 3.2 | 9.26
